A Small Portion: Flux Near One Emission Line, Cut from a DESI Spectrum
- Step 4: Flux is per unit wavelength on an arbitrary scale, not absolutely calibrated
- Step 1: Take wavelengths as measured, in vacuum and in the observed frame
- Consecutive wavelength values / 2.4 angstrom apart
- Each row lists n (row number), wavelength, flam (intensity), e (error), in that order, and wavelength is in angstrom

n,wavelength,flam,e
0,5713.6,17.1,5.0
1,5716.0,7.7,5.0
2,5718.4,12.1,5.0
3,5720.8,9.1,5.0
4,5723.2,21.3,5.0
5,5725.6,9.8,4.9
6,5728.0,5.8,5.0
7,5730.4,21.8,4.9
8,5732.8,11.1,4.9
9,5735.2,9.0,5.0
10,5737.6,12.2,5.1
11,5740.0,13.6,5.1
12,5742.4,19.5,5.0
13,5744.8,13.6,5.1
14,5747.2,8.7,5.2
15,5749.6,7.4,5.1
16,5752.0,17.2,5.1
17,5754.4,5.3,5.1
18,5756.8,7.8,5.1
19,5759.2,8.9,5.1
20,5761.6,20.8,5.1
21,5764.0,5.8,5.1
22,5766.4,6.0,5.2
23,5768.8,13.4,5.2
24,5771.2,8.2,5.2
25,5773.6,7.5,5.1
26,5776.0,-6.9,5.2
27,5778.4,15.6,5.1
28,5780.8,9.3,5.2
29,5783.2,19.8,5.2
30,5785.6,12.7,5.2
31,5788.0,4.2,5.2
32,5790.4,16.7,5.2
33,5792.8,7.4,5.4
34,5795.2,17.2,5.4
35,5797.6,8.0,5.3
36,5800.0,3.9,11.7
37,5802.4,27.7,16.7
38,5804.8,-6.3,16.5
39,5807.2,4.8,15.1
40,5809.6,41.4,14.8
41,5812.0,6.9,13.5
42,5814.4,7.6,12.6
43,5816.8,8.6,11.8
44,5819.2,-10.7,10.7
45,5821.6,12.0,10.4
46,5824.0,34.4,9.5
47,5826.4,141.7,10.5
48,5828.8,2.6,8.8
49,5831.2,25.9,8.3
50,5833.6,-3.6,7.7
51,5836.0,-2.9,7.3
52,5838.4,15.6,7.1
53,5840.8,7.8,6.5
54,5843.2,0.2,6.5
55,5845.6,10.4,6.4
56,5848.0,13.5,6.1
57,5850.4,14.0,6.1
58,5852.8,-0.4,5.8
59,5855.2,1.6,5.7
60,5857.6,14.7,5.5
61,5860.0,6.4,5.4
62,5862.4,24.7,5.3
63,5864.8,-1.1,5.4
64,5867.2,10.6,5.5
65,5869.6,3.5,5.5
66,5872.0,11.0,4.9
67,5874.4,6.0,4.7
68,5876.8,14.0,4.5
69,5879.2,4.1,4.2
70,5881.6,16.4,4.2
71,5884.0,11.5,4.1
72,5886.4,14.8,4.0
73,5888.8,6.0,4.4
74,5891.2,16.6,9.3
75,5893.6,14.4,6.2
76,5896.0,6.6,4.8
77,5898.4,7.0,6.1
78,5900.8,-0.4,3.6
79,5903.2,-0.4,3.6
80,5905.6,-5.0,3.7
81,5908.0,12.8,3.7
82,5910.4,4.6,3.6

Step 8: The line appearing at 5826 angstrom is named Hbeta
